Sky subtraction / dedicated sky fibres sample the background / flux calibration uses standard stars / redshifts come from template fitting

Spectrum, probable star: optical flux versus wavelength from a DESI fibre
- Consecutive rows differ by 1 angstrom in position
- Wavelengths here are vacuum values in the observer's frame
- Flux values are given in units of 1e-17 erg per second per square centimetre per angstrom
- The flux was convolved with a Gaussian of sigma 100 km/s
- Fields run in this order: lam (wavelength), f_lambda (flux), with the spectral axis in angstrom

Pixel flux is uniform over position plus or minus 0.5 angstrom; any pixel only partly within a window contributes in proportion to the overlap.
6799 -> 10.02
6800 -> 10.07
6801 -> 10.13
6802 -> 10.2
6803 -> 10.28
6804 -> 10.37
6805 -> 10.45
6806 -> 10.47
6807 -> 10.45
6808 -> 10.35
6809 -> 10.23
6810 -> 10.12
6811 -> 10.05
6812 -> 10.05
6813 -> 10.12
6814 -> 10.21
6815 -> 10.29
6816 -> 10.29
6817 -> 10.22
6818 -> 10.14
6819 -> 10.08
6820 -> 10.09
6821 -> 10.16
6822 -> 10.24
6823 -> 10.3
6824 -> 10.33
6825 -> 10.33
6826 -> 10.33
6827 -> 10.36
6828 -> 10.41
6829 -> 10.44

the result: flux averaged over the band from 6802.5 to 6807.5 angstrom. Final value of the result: 10.4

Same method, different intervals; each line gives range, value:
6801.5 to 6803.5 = 10.2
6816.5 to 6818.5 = 10.2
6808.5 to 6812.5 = 10.1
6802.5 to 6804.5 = 10.3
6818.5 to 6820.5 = 10.1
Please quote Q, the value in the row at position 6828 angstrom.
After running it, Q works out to 10.41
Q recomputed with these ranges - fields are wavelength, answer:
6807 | 10.45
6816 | 10.29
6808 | 10.35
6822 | 10.24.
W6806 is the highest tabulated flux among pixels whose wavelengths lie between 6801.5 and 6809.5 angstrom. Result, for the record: 10.47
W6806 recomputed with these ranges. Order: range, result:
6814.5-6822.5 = 10.29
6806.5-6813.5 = 10.45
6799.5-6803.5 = 10.28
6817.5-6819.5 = 10.14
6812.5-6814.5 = 10.21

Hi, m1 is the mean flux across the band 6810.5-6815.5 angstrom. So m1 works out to 10.1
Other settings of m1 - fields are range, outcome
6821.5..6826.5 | 10.3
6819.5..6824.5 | 10.2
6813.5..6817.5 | 10.3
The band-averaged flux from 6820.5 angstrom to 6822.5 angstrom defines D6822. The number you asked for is 10.2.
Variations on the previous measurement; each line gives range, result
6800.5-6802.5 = 10.2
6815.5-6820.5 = 10.2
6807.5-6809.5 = 10.3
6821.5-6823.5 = 10.3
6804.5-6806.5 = 10.5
